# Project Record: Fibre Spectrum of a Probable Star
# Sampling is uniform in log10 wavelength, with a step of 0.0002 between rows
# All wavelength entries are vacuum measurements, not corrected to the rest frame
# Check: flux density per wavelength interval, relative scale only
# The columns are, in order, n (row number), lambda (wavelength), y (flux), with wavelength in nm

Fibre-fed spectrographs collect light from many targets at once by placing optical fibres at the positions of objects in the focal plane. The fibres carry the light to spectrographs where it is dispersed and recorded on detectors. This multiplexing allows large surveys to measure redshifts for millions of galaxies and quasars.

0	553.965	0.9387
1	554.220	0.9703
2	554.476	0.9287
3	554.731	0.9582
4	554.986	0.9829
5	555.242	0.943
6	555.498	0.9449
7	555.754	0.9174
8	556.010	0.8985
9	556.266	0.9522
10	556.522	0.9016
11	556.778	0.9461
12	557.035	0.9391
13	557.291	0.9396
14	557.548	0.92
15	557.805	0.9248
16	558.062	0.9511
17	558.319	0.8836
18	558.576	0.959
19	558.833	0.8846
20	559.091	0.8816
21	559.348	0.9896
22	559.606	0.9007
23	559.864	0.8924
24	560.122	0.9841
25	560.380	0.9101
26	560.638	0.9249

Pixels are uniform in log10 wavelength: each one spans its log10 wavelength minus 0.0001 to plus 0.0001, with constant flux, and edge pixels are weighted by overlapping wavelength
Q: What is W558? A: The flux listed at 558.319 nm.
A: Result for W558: 0.8836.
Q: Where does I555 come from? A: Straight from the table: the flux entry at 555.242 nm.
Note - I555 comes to 0.943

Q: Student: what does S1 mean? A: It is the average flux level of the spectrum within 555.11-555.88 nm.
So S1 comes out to 0.934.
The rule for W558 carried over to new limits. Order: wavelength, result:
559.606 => 0.9007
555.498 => 0.9449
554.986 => 0.9829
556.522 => 0.9016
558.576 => 0.959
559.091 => 0.8816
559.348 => 0.9896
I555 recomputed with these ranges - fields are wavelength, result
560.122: 0.9841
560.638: 0.9249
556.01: 0.8985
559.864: 0.8924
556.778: 0.9461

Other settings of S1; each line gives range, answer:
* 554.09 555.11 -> 0.96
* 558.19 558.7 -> 0.921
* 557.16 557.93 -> 0.928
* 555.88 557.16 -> 0.928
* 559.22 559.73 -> 0.945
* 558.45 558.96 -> 0.922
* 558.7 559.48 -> 0.919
